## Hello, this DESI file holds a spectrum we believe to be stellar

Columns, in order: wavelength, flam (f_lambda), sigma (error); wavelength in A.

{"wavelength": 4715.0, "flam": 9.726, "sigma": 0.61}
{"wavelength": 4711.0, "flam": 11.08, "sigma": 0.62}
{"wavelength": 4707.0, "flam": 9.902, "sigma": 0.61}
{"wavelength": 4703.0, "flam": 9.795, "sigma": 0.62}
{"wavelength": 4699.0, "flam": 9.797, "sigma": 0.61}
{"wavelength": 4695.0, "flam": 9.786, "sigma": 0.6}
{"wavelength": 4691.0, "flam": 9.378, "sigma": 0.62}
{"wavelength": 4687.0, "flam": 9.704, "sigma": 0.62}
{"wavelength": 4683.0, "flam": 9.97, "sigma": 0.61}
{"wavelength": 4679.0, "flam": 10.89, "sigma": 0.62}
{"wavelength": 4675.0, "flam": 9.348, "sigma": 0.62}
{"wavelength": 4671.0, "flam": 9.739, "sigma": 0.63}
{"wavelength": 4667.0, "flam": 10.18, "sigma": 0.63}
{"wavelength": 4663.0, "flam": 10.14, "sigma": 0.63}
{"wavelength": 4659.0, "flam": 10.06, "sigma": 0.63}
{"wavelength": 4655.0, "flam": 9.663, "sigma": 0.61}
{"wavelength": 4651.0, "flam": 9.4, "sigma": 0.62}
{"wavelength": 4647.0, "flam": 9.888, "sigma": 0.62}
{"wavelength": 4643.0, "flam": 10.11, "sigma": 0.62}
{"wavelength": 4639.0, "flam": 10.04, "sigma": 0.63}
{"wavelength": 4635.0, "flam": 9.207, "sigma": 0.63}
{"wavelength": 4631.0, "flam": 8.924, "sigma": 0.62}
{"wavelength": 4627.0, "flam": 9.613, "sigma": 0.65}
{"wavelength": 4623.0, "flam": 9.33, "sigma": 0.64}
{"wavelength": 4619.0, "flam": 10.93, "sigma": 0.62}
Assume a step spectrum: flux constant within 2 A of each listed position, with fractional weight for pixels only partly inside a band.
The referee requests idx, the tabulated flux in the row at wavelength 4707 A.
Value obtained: 9.902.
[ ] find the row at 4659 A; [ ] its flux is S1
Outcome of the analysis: 10.06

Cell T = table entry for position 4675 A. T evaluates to 9.348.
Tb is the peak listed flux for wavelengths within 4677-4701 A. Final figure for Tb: 10.89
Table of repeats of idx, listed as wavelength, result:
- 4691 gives 9.378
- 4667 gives 10.18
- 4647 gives 9.888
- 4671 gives 9.739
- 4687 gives 9.704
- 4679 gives 10.89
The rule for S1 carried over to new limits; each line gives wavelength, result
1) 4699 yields 9.797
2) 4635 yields 9.207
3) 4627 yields 9.613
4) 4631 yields 8.924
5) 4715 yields 9.726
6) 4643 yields 10.11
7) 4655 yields 9.663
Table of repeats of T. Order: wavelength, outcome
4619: 10.93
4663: 10.14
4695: 9.786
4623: 9.33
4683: 9.97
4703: 9.795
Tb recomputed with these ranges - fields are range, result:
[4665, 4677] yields 10.18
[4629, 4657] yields 10.11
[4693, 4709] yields 9.902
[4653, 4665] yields 10.14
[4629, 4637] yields 9.207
